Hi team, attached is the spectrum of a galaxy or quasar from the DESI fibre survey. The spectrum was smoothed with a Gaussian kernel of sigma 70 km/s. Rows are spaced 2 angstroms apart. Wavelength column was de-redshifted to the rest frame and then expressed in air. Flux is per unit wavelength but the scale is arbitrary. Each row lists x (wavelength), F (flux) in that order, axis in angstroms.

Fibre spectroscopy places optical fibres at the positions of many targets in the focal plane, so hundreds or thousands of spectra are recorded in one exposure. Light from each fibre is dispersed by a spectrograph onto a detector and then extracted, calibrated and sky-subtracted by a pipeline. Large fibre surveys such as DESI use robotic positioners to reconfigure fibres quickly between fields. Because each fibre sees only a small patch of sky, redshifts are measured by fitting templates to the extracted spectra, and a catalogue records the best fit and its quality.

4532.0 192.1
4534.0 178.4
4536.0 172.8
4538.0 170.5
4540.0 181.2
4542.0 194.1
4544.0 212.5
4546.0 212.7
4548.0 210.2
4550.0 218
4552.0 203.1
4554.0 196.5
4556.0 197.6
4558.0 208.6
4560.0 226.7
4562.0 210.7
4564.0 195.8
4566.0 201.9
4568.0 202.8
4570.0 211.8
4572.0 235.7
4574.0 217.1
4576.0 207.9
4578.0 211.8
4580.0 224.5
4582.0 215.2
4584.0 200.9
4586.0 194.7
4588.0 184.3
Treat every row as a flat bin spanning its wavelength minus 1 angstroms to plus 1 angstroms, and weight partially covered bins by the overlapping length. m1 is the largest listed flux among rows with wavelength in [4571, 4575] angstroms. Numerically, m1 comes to 235.7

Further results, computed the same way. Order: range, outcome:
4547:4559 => 218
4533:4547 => 212.7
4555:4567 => 226.7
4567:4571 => 211.8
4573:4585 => 224.5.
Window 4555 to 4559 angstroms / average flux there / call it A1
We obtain 203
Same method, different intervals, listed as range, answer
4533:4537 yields 176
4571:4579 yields 218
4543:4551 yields 213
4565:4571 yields 206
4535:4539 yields 172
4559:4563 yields 219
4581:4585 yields 208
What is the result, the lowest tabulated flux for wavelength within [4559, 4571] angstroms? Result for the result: 195.8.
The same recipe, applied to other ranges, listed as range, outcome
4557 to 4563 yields 208.6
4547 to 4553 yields 203.1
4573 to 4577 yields 207.9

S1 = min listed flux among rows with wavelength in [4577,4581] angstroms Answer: 211.8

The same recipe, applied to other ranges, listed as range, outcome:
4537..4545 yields 170.5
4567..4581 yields 202.8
